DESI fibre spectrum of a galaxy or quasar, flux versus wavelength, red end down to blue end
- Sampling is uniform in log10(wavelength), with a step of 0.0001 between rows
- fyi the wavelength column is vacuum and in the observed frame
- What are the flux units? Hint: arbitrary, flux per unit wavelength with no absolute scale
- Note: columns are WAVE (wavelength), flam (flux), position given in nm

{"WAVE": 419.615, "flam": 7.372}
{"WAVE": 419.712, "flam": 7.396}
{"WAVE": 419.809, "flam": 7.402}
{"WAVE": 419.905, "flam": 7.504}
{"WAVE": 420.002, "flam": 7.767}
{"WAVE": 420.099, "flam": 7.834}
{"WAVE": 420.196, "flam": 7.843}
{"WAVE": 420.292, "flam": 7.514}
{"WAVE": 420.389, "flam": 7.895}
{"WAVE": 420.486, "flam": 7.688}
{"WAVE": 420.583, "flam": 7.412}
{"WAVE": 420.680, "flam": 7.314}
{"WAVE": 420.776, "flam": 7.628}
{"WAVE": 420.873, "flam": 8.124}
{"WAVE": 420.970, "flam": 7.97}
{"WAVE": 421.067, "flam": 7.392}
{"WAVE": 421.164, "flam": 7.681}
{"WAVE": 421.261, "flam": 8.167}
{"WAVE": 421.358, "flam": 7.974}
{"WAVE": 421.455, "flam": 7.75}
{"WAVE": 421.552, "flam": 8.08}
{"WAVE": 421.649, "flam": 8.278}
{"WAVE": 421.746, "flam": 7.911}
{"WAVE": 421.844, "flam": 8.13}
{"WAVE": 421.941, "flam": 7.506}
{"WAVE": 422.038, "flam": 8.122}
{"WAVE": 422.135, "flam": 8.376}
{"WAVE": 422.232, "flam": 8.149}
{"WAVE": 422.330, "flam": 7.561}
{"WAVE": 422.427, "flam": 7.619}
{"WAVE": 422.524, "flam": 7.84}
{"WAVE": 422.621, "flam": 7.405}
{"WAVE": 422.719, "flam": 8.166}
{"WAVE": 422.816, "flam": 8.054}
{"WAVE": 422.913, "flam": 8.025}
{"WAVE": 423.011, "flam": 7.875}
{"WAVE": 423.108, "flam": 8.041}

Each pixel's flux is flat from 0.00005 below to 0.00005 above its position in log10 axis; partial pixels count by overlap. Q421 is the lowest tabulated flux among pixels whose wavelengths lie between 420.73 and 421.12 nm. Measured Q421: 7.392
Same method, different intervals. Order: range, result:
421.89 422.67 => 7.405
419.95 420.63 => 7.412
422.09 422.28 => 8.149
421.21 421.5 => 7.75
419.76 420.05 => 7.402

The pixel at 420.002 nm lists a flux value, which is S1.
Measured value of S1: 7.767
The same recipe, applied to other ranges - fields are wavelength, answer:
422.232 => 8.149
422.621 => 7.405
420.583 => 7.412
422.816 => 8.054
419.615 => 7.372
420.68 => 7.314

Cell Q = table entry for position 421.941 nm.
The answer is 7.506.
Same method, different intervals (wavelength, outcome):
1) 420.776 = 7.628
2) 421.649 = 8.278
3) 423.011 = 7.875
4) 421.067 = 7.392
